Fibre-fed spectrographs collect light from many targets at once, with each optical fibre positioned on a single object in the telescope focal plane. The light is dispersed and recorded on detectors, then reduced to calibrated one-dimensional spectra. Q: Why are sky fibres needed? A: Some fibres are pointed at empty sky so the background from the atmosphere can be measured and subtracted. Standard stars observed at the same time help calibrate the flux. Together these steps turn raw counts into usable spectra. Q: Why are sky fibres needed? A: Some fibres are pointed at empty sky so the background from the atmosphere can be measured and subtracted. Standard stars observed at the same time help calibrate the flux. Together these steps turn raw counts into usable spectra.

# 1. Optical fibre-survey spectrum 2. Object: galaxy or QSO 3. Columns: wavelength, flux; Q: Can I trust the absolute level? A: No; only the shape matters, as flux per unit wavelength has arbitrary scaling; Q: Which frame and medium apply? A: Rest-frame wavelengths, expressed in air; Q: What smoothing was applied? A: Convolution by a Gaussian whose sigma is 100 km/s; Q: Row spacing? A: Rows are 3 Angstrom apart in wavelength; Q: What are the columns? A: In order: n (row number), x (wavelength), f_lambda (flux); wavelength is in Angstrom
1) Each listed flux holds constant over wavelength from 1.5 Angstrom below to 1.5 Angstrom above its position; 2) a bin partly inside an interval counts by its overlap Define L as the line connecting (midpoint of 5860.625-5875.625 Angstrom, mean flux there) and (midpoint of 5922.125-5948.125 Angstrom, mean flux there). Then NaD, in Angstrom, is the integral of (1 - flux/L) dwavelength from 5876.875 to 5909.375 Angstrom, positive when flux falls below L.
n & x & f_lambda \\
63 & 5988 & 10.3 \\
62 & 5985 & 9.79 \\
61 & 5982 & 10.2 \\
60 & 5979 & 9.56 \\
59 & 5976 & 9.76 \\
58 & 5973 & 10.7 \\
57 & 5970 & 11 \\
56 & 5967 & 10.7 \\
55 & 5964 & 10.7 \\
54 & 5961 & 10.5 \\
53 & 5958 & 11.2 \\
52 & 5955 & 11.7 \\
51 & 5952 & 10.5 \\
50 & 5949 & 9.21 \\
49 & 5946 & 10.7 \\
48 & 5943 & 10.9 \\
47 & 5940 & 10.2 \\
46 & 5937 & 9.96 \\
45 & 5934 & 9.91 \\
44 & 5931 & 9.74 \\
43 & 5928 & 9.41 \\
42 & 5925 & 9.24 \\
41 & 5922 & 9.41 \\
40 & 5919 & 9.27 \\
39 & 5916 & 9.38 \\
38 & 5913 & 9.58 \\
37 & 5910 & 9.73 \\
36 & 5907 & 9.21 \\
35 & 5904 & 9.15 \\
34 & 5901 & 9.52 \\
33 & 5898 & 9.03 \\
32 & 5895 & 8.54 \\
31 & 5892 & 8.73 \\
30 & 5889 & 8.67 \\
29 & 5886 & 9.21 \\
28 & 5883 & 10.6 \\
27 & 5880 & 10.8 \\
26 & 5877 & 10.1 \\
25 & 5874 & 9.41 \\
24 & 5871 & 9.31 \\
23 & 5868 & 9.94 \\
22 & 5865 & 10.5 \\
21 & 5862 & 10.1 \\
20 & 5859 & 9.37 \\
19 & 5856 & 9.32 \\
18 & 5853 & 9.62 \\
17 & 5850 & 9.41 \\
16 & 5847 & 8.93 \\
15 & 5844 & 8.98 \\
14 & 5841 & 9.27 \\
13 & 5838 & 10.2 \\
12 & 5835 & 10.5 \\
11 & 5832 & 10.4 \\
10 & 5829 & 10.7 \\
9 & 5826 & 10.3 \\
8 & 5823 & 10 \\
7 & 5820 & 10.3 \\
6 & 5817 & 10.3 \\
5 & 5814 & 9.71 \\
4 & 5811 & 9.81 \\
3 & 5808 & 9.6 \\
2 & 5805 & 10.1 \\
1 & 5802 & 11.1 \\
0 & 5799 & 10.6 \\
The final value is 1.6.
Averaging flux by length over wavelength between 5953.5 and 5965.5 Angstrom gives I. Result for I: 11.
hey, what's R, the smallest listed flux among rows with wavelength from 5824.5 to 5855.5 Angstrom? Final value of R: 8.93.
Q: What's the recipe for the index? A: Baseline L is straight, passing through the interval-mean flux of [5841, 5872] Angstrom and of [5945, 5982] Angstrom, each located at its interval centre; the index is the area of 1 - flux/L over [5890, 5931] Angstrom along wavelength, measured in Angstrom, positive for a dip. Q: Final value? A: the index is 3.1 Angstrom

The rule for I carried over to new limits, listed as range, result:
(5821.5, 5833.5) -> 10.3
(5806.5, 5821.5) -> 9.94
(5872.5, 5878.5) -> 9.76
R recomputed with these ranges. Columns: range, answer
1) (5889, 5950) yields 8.54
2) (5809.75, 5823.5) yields 9.71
